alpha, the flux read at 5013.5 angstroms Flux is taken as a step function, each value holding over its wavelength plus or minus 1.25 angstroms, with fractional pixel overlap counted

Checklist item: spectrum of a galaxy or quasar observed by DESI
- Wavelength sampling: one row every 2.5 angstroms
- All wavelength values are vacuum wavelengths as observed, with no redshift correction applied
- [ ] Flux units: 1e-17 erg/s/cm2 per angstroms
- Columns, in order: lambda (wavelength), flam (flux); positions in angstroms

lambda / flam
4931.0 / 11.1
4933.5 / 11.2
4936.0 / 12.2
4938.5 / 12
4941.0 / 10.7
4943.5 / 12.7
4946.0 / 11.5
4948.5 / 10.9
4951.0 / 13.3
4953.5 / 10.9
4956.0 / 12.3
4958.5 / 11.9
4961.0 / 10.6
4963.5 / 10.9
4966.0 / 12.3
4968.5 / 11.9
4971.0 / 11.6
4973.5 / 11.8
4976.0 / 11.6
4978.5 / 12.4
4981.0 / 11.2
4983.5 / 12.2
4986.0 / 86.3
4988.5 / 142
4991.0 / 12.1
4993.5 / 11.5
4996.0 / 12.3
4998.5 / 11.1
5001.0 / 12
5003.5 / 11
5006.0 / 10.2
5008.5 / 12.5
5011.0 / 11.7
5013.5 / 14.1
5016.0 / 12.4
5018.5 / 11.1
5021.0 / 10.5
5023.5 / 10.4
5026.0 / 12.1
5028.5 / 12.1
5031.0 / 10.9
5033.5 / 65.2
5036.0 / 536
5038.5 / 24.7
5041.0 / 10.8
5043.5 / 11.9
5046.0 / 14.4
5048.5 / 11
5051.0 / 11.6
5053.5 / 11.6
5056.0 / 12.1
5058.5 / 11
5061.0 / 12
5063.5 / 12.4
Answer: 14.1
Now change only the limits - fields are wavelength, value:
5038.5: 24.7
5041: 10.8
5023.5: 10.4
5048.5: 11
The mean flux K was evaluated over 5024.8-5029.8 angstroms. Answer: 12.1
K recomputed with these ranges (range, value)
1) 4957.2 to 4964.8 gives 11.1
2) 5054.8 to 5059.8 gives 11.5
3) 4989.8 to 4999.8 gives 11.7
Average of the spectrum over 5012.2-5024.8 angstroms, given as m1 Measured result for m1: 11.7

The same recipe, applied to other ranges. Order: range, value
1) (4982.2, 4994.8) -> 52.5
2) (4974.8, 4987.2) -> 26.6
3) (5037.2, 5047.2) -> 18.1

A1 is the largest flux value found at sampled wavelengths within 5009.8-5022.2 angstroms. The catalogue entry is 14.1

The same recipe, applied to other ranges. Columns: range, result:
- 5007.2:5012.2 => 12.5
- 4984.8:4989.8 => 142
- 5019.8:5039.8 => 536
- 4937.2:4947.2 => 12.7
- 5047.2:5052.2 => 11.6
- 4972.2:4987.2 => 86.3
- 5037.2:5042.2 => 24.7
